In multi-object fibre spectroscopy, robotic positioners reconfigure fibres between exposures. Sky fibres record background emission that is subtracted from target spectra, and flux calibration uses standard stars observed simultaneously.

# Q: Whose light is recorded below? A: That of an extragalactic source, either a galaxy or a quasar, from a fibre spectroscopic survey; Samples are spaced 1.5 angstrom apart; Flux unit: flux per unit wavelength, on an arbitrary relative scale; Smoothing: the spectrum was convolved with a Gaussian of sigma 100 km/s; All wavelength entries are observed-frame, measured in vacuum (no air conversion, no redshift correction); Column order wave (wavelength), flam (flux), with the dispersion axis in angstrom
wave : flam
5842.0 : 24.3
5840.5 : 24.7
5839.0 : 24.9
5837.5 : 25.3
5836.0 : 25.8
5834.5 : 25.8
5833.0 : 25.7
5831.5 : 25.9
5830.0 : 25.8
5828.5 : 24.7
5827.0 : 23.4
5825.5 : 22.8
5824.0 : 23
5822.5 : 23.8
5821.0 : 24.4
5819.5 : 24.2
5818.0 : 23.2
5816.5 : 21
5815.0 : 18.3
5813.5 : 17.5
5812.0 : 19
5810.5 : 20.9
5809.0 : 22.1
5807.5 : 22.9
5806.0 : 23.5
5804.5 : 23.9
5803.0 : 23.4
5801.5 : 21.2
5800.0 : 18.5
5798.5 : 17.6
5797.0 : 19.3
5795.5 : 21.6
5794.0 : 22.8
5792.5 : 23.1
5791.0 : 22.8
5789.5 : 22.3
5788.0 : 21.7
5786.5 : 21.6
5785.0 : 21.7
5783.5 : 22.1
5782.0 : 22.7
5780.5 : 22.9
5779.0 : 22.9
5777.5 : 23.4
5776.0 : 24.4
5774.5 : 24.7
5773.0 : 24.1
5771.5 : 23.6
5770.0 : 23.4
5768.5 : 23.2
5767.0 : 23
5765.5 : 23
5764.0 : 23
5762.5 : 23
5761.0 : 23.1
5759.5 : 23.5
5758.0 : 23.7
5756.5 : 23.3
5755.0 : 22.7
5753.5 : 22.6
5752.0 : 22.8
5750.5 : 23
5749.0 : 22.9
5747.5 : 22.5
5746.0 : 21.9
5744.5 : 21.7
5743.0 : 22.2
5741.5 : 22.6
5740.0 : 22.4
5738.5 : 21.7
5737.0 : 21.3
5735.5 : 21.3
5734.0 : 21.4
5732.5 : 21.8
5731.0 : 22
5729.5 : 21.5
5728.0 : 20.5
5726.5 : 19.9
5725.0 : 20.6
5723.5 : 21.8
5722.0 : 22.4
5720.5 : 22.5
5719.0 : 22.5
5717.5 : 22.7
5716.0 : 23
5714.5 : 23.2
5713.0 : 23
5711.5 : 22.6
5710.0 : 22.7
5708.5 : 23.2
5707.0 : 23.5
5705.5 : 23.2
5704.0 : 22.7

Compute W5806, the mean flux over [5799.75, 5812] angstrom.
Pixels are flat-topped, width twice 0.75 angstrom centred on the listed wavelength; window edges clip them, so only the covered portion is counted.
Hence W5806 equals 22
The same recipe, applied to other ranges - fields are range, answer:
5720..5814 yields 22.2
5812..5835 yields 23.1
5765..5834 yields 22.6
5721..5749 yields 21.7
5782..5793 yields 22.2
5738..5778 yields 23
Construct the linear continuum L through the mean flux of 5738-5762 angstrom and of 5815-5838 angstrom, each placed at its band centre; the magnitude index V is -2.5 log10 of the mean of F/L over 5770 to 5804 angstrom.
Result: 0.05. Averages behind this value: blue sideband 22.7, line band 22.2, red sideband 24.1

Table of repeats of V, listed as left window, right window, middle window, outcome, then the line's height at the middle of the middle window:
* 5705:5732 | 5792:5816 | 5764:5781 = -0.10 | 21.4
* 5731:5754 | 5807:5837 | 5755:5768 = -0.04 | 22.3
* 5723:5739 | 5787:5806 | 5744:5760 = -0.07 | 21.4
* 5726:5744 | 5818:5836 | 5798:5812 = 0.11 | 23.8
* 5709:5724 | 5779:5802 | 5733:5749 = 0.02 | 22.3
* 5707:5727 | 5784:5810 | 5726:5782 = -0.03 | 22.1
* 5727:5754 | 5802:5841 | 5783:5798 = 0.05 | 22.8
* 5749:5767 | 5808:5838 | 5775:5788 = 0.02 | 23.1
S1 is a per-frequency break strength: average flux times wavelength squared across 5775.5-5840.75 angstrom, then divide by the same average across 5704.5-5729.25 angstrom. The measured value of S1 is 1.0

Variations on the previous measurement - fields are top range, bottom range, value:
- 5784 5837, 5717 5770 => 1.03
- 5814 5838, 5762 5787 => 1.05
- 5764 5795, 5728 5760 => 1.04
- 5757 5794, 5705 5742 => 1.06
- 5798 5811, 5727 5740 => 1.03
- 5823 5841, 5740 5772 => 1.11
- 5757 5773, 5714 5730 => 1.08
